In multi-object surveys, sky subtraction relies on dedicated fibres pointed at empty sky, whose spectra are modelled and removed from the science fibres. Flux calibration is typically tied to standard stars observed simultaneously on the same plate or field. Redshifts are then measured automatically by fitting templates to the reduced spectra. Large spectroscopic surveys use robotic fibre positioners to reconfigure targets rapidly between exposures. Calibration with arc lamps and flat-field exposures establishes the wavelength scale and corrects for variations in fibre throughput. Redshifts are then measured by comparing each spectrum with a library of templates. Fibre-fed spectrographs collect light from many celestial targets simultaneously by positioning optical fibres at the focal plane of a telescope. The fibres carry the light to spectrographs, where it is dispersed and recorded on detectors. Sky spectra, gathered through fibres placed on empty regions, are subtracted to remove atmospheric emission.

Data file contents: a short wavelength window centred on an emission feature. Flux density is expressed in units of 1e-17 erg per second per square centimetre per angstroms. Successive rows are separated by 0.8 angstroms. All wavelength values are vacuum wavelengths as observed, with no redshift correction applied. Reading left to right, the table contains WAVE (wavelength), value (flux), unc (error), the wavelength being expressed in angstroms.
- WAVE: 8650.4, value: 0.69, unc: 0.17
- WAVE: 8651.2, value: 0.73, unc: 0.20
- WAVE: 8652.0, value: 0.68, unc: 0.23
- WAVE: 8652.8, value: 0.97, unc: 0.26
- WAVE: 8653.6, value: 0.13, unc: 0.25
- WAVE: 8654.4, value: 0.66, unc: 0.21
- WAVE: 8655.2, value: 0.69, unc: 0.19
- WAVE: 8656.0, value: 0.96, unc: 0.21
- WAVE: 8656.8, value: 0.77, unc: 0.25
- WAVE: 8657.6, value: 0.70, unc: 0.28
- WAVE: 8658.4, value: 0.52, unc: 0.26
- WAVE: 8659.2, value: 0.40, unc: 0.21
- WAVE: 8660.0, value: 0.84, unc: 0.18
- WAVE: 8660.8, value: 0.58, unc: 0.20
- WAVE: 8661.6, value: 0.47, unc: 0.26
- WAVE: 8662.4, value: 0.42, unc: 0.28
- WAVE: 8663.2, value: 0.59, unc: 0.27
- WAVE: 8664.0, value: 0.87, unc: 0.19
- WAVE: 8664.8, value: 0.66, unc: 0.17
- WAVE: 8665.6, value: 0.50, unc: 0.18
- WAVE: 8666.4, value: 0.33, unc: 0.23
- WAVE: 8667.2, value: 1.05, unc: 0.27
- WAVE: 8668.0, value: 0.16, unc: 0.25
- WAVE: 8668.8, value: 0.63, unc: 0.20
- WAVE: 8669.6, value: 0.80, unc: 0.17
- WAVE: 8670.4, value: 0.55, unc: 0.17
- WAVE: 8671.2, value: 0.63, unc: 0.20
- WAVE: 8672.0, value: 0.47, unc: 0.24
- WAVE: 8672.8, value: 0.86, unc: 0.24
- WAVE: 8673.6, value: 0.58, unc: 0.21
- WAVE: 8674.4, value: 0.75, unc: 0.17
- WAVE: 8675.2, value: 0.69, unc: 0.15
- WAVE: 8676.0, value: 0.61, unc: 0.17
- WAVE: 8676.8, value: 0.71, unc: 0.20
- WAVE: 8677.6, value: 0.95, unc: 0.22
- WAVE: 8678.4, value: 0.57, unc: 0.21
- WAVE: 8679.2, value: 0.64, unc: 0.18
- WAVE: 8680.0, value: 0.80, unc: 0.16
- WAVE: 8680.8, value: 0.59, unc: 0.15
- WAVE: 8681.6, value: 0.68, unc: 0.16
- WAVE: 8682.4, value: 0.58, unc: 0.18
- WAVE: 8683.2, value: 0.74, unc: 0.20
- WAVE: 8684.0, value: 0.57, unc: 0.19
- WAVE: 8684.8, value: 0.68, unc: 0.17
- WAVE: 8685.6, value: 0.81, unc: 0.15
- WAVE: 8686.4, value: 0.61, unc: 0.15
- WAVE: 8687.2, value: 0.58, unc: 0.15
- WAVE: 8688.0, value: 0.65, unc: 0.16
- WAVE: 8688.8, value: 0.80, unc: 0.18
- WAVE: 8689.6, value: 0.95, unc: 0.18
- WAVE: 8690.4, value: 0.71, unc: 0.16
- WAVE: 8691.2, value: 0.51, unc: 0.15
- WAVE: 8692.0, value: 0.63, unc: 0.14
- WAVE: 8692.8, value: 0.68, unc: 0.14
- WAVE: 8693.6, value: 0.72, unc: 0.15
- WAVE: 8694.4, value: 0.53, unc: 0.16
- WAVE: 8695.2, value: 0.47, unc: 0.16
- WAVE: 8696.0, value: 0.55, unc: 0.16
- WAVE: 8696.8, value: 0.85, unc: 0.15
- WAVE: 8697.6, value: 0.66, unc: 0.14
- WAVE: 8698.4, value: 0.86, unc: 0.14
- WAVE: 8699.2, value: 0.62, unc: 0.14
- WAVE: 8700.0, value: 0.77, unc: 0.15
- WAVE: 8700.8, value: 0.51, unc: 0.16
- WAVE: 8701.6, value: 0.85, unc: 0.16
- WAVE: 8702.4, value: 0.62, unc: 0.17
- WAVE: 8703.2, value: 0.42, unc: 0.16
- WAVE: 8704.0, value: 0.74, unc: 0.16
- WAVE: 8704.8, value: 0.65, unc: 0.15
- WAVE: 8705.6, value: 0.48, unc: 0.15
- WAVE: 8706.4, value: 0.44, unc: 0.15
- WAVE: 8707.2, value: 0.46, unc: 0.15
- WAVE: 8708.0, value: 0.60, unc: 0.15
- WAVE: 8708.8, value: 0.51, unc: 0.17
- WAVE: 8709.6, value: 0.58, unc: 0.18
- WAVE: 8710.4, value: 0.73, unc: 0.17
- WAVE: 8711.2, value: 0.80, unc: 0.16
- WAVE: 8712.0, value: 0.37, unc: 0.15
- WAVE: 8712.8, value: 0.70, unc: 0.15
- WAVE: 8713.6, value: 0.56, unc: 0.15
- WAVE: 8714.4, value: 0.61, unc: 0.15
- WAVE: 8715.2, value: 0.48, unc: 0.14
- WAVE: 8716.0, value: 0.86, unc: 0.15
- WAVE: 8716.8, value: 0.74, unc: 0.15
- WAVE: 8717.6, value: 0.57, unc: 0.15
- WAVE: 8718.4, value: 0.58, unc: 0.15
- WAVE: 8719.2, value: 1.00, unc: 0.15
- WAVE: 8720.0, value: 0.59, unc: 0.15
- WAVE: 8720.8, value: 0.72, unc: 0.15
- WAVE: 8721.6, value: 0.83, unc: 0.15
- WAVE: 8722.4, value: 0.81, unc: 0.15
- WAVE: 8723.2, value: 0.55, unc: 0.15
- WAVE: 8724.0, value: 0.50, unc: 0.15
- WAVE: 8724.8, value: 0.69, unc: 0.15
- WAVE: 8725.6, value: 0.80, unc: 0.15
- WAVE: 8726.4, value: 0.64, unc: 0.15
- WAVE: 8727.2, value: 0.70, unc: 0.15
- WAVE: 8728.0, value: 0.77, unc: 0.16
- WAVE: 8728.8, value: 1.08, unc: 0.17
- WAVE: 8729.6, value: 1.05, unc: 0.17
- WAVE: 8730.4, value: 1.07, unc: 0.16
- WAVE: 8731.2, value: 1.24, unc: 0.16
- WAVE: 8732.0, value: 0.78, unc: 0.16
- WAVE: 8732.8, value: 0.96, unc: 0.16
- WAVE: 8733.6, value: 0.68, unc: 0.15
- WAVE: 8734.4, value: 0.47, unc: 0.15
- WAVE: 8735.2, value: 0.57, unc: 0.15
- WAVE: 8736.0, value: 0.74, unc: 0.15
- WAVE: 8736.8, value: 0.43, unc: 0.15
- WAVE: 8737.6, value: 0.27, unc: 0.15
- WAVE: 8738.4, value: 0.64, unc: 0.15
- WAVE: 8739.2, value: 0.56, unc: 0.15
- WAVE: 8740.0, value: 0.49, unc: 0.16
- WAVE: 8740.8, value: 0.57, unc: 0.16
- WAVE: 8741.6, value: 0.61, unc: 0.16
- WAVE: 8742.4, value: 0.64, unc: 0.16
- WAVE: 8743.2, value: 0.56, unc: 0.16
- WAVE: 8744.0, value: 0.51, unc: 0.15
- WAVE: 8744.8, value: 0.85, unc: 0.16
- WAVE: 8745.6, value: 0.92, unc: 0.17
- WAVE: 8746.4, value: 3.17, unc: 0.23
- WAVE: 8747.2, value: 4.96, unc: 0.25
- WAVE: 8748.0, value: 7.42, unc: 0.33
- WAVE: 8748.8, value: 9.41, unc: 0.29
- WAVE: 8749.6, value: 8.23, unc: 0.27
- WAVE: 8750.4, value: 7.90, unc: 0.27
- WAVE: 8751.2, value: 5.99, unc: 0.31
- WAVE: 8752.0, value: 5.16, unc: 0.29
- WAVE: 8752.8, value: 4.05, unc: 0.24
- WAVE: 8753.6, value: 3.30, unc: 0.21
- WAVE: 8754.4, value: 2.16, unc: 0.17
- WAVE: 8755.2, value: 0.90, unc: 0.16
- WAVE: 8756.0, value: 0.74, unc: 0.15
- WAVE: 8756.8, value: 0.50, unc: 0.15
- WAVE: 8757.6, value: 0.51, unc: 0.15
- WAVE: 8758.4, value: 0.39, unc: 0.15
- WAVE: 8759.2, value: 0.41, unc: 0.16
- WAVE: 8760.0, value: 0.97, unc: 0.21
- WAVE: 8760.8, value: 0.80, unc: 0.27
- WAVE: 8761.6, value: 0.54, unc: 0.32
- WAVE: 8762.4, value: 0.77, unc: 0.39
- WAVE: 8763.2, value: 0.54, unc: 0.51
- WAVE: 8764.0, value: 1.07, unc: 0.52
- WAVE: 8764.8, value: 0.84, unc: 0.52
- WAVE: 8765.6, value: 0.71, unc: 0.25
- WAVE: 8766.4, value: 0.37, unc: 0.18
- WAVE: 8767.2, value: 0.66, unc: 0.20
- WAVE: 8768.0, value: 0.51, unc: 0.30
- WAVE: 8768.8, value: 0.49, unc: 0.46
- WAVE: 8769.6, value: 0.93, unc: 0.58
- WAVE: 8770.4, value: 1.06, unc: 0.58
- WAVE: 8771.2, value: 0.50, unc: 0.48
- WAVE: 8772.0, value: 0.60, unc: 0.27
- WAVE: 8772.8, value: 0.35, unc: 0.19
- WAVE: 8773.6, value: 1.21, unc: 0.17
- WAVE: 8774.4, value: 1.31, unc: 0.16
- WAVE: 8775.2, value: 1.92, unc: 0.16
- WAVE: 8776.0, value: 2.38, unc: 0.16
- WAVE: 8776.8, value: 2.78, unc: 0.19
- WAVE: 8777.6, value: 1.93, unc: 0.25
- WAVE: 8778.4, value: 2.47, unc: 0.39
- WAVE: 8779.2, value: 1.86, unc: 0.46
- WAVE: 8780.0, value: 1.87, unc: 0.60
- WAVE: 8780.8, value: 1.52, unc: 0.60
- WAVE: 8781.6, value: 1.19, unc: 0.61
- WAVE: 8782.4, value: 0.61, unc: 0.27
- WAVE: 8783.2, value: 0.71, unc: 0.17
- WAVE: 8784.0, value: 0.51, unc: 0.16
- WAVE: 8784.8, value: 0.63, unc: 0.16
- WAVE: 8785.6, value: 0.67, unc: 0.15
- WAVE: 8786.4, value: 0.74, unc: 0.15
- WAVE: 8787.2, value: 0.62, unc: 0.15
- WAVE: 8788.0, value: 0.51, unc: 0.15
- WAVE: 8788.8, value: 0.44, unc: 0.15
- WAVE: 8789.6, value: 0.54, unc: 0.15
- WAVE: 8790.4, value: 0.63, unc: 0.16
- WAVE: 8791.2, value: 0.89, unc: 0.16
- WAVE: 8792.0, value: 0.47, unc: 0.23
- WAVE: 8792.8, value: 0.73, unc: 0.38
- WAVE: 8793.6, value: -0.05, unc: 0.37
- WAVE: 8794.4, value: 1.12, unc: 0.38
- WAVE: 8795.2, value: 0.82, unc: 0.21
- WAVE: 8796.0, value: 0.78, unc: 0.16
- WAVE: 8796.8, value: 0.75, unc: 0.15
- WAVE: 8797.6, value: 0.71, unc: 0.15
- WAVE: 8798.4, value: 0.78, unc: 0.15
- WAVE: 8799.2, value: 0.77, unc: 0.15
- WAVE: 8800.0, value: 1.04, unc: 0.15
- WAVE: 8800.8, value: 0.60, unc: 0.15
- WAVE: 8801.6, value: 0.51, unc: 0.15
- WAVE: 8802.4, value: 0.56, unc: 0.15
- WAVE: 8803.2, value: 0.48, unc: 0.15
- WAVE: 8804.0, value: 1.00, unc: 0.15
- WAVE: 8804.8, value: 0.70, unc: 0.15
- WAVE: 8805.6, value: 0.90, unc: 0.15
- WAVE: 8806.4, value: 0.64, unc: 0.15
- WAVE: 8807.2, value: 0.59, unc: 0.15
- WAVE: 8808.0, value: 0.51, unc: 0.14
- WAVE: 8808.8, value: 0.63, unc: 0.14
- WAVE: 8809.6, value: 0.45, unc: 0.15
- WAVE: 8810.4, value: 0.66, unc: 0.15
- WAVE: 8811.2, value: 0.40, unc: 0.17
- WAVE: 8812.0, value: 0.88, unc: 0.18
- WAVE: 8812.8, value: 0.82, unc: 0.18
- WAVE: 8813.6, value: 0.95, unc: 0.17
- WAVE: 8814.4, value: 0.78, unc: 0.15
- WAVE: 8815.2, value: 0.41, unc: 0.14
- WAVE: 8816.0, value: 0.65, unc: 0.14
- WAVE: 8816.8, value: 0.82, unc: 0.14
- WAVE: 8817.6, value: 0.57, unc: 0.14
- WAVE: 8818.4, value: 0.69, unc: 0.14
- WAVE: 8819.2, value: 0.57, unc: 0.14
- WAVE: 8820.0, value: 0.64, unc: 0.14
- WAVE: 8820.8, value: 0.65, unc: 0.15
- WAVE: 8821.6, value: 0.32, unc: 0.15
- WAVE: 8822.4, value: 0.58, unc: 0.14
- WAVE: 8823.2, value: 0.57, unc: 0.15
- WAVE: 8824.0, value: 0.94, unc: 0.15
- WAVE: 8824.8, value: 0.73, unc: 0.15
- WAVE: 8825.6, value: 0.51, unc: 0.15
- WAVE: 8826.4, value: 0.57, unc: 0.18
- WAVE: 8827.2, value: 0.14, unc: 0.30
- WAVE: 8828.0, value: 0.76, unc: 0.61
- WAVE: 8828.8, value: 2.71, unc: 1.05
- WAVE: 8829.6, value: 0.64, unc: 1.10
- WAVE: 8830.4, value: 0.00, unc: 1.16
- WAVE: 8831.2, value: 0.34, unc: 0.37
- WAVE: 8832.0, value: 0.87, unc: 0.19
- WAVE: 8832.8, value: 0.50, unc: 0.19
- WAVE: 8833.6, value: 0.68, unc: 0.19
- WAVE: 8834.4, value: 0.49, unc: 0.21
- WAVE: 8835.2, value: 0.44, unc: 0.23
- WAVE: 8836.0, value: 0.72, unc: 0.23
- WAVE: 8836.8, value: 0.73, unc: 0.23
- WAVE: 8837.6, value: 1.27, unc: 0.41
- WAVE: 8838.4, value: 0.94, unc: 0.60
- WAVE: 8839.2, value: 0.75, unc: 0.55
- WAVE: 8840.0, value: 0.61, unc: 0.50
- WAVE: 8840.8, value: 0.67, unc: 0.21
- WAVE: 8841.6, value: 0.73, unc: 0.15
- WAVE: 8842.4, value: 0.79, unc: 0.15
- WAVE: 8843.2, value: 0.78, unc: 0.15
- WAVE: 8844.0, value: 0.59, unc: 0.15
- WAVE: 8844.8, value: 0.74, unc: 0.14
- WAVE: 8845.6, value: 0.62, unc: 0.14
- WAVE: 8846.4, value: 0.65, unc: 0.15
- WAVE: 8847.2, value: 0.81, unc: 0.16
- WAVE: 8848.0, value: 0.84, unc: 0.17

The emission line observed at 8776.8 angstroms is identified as [N II]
